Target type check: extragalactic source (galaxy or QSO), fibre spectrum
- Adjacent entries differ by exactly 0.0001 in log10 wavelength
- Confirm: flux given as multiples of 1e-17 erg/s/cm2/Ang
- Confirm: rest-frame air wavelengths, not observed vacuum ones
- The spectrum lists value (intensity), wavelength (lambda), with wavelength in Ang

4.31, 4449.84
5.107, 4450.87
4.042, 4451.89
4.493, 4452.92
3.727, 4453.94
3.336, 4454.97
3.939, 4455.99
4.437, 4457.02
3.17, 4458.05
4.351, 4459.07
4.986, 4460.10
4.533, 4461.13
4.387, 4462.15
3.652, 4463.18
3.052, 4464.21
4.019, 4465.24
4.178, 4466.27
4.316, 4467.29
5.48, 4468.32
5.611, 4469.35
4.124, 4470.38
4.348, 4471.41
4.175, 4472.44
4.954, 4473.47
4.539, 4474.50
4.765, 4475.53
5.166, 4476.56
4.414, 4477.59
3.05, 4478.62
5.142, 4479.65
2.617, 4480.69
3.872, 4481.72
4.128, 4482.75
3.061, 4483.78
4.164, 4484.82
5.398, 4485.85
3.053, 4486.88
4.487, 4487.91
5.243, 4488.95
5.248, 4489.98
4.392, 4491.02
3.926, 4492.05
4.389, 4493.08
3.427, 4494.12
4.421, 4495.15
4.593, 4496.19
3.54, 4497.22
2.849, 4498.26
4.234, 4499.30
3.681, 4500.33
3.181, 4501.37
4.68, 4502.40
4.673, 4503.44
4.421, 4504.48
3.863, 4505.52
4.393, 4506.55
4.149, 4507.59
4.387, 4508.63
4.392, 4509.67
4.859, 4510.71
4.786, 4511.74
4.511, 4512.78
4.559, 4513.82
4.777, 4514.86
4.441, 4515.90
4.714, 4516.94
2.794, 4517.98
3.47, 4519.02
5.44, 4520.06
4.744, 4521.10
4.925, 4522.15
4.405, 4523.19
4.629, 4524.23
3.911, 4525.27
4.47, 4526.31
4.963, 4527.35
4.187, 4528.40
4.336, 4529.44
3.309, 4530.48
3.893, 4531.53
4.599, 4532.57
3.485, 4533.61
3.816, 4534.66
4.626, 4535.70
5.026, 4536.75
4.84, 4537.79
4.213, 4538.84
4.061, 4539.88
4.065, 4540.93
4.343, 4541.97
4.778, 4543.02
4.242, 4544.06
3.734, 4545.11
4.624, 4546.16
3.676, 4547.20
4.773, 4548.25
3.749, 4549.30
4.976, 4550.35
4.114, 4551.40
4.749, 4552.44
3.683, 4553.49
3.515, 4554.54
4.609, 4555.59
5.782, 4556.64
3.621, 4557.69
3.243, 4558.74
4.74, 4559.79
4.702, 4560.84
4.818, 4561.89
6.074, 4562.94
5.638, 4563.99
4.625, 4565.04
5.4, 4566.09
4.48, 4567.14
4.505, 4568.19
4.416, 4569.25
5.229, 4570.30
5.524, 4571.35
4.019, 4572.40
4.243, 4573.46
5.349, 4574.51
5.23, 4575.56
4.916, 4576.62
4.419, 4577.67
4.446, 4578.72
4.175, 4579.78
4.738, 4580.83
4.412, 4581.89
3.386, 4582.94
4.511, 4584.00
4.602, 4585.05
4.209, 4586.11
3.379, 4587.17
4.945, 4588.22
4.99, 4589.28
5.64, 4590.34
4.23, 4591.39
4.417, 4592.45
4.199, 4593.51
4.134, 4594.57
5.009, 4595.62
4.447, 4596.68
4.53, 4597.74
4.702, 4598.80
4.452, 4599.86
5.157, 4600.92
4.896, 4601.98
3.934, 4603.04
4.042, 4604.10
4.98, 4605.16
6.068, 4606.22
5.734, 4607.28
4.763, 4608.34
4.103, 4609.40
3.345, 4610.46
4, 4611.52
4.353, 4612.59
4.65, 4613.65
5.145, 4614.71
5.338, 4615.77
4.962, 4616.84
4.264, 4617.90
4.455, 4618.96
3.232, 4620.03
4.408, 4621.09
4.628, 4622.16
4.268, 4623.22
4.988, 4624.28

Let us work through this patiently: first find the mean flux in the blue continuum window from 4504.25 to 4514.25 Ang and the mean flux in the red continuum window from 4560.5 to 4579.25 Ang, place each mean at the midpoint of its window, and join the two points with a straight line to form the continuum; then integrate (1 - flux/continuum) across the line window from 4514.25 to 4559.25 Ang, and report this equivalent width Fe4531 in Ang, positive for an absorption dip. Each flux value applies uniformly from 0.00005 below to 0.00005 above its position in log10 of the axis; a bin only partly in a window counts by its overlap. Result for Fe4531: 3.40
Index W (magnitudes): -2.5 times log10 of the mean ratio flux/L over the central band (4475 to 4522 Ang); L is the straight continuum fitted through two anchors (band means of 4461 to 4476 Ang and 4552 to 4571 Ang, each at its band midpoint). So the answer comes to 0.06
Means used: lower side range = 4.41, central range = 4.24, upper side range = 4.66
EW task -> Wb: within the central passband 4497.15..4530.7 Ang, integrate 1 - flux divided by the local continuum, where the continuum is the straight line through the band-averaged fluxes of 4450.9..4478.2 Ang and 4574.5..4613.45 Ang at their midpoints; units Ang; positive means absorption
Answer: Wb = 1.0 Ang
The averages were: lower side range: 4.33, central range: 4.28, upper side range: 4.55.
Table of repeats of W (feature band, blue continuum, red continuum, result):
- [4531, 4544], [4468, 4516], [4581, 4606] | 0.021 mag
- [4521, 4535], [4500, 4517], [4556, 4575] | 0.067 mag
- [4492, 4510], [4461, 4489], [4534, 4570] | 0.070 mag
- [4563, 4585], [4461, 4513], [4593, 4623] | -0.056 mag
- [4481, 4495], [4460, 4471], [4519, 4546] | 0.042 mag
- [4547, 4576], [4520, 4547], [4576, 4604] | -0.052 mag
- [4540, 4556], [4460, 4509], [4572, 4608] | 0.056 mag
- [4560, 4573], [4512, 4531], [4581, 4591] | -0.118 mag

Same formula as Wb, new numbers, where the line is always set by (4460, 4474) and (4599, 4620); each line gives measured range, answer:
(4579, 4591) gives 0.37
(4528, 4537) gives 0.78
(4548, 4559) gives 0.66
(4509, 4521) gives 0.10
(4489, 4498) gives 0.38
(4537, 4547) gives 0.44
